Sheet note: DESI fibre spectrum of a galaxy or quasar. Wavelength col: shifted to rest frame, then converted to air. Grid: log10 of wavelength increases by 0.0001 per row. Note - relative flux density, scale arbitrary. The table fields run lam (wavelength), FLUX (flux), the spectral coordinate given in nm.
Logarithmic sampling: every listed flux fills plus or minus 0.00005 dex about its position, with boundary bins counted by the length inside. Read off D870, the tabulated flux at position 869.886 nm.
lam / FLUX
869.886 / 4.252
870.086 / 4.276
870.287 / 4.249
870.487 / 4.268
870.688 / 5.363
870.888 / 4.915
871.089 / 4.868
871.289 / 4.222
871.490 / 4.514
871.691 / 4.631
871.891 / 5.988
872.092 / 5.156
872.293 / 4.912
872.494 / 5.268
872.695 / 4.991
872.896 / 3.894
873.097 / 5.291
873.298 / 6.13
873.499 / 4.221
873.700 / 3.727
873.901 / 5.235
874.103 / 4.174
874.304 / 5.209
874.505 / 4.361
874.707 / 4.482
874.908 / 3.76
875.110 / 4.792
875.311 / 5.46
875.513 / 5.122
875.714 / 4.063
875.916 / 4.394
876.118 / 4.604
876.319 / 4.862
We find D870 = 4.252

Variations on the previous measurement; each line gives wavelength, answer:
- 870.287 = 4.249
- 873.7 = 3.727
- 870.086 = 4.276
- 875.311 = 5.46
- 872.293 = 4.912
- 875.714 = 4.063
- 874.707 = 4.482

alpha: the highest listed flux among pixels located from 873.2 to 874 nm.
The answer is 6.13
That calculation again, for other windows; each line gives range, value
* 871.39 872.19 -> 5.988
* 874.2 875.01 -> 5.209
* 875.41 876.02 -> 5.122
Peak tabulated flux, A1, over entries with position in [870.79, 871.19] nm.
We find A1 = 4.915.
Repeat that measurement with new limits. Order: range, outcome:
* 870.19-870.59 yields 4.268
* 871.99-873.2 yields 5.291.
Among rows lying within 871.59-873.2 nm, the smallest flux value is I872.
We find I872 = 3.894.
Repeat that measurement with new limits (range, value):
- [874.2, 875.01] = 3.76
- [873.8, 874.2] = 4.174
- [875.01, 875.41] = 4.792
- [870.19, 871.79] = 4.222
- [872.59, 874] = 3.727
